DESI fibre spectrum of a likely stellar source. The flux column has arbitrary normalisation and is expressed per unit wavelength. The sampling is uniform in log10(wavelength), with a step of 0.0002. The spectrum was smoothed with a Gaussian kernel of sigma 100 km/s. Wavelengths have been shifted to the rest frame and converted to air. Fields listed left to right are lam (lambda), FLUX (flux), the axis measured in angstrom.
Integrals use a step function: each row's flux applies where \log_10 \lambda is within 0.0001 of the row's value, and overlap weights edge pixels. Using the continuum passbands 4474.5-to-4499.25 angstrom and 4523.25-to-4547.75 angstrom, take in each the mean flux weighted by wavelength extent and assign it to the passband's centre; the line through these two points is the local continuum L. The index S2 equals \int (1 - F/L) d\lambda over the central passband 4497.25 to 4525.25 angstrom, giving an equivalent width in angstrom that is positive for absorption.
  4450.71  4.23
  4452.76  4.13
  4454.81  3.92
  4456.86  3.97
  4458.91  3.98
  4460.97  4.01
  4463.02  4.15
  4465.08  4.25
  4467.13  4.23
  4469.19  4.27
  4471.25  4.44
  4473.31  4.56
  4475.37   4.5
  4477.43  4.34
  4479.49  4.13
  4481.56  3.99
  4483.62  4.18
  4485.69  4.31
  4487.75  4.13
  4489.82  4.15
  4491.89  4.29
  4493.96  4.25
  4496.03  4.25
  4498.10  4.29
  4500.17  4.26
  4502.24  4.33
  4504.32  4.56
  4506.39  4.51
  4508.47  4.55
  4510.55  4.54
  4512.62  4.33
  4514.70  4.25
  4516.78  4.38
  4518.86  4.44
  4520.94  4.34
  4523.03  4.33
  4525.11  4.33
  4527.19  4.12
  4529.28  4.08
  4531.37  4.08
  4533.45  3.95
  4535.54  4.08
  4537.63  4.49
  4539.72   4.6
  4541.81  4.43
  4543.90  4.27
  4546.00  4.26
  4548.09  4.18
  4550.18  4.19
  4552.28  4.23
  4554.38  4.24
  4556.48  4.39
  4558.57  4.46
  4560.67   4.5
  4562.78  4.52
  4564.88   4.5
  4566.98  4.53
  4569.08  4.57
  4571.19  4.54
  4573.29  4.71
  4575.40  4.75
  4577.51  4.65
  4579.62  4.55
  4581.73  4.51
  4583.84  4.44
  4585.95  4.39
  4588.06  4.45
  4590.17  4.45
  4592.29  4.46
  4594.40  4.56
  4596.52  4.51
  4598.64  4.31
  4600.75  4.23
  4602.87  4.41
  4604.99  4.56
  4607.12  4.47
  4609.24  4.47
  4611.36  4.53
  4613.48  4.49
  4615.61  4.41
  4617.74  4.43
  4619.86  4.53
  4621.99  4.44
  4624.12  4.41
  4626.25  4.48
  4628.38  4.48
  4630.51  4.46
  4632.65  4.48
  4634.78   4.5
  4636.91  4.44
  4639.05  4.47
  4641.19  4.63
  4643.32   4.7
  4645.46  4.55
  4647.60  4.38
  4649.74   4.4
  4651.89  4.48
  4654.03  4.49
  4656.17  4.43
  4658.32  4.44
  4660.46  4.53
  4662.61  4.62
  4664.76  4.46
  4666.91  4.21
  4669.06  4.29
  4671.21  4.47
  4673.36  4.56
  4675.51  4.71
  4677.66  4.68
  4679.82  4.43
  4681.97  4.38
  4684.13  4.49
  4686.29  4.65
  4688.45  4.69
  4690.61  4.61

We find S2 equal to -1.00 angstrom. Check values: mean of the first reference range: 4.23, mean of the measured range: 4.39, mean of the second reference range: 4.25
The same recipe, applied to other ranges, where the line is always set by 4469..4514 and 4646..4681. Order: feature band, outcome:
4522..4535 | 0.6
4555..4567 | -0.2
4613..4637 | -0.1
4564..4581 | -0.8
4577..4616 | -0.4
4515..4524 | 0.0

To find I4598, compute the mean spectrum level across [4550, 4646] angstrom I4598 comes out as 4.48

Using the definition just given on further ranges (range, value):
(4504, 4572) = 4.35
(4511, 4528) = 4.33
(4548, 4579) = 4.47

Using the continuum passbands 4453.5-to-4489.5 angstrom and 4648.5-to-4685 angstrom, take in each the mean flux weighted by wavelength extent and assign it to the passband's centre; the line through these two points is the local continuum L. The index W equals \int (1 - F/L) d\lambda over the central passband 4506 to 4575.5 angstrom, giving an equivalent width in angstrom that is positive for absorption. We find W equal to -1.2 angstrom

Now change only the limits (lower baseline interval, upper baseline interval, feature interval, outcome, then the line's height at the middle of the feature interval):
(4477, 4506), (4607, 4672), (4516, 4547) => 0.2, 4.31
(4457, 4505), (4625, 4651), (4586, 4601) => 0.0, 4.43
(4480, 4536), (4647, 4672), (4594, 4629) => -0.6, 4.38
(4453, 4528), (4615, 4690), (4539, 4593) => -0.9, 4.38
